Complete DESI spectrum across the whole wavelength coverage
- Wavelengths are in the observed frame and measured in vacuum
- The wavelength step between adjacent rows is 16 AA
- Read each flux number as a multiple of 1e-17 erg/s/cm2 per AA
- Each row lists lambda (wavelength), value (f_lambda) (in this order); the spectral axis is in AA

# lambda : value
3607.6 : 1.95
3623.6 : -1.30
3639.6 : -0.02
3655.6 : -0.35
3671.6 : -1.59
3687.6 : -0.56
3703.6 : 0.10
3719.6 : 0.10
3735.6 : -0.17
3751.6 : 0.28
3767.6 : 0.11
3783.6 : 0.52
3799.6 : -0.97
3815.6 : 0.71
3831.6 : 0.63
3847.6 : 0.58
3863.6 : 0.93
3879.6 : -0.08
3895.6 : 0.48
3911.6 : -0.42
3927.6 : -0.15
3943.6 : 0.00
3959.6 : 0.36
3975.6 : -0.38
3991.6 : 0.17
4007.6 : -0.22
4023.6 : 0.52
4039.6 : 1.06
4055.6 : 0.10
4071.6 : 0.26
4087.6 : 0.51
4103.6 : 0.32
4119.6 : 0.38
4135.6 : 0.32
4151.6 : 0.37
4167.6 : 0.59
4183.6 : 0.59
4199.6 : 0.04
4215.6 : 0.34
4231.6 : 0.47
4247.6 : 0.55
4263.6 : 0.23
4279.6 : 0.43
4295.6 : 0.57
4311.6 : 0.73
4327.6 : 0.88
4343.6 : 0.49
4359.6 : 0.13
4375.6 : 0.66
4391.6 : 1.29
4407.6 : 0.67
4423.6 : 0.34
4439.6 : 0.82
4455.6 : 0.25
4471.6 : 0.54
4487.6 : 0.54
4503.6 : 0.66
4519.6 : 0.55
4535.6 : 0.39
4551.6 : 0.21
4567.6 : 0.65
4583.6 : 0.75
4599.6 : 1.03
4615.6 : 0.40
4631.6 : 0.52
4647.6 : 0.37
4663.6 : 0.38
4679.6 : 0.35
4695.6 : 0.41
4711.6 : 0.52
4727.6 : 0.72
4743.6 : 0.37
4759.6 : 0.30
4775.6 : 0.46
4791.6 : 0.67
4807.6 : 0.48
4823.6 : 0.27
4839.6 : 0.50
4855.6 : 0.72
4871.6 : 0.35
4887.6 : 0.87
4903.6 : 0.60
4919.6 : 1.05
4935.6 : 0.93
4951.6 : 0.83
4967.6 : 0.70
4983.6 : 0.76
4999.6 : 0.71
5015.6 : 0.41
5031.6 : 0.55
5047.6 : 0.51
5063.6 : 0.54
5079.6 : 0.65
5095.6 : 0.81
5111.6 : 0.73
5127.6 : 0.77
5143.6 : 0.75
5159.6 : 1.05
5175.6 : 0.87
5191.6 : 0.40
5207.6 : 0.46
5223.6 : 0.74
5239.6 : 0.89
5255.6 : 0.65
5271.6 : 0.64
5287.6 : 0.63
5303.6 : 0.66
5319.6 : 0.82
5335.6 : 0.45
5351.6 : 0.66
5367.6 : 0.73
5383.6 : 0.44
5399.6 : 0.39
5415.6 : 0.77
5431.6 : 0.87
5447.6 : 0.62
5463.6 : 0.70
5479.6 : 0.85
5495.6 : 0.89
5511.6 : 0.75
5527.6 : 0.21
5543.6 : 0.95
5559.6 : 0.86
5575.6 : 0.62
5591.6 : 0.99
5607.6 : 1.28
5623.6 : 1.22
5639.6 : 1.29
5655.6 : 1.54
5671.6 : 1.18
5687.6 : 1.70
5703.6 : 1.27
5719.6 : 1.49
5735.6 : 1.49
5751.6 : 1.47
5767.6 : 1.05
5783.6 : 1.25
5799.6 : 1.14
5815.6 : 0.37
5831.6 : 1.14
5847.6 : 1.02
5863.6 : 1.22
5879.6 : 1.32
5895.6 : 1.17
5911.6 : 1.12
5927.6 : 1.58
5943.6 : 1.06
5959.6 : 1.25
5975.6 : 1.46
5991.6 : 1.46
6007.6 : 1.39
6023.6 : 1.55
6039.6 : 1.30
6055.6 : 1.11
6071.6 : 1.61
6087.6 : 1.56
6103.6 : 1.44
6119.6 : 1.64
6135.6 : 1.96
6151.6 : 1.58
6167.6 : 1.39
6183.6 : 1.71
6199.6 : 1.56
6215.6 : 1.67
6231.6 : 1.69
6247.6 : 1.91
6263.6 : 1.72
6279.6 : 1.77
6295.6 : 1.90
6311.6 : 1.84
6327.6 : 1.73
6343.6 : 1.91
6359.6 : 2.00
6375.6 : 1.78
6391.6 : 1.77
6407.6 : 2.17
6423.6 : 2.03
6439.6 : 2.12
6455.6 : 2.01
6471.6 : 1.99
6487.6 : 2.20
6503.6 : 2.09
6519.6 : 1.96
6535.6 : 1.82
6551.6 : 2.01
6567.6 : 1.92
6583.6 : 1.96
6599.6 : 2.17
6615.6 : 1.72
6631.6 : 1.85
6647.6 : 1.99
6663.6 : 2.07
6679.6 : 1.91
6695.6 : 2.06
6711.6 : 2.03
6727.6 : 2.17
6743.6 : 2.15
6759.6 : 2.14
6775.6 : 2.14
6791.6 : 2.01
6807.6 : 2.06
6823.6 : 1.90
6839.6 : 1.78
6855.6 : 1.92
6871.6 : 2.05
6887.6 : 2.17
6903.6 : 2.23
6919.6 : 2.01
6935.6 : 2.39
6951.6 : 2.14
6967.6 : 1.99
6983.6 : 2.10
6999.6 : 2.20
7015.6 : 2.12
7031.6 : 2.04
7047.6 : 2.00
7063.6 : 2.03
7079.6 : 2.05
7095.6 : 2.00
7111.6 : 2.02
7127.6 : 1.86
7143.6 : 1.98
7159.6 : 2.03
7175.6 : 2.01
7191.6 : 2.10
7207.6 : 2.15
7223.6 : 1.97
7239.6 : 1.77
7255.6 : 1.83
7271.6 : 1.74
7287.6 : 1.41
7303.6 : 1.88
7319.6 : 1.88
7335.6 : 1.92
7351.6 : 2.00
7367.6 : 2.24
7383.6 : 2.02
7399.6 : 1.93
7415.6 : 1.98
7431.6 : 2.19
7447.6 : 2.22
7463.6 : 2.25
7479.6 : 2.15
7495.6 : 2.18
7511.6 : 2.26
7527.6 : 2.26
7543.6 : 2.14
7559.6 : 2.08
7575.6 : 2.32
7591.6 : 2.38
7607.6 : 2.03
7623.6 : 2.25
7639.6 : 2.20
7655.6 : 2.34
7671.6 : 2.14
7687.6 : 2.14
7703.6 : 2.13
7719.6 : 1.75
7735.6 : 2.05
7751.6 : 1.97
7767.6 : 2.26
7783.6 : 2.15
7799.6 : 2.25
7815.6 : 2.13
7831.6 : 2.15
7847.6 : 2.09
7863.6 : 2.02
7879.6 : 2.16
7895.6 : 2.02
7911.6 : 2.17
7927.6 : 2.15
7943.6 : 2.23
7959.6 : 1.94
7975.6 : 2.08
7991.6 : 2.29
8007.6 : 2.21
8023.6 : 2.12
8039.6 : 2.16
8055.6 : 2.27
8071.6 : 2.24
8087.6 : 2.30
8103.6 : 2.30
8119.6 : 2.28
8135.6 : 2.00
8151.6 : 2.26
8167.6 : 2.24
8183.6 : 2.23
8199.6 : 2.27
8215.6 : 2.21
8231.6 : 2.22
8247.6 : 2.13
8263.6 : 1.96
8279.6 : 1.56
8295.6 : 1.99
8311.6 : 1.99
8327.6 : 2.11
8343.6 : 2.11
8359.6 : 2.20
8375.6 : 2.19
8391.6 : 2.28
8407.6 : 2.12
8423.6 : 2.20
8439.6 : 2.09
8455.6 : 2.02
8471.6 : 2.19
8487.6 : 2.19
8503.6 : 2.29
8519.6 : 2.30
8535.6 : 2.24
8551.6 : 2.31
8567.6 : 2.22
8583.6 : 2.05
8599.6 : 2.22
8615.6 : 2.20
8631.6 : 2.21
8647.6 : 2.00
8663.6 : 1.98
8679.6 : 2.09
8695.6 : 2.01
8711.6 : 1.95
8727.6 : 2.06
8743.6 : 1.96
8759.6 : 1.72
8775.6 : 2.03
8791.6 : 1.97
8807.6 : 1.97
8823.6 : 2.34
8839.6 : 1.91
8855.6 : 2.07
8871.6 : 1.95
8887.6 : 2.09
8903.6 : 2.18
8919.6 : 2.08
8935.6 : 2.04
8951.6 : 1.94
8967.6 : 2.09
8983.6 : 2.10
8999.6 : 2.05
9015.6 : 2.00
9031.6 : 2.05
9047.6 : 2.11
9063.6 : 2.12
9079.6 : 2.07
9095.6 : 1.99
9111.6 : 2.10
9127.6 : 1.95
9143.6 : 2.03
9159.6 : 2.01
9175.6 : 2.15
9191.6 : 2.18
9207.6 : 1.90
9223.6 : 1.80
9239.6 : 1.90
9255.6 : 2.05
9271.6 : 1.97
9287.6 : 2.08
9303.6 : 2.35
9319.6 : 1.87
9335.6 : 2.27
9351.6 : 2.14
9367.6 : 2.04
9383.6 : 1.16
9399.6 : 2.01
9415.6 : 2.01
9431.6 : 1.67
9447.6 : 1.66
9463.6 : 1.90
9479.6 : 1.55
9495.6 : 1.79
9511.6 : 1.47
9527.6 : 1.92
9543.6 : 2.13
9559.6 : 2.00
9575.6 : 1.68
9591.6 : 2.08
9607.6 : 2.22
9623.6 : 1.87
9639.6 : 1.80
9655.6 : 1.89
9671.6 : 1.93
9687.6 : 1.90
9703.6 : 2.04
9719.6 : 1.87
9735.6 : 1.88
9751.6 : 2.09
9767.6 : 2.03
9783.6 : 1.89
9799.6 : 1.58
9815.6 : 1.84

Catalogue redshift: 0.41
